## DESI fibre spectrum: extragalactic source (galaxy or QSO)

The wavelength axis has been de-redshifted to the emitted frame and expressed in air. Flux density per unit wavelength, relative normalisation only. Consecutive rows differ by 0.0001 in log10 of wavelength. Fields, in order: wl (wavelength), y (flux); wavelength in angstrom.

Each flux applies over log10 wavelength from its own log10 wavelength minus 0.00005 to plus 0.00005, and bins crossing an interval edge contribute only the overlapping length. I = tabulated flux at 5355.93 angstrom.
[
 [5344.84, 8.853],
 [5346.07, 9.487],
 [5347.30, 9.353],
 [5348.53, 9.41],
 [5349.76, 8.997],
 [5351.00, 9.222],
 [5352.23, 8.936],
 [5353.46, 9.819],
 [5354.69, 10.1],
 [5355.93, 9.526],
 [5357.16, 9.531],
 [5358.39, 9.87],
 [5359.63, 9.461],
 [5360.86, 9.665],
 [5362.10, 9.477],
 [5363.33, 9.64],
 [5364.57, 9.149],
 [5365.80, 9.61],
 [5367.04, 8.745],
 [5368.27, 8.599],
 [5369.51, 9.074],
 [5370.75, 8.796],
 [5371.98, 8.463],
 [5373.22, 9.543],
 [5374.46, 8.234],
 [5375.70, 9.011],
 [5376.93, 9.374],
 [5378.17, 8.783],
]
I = 9.526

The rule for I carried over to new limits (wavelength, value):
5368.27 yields 8.599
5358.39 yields 9.87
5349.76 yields 8.997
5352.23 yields 8.936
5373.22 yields 9.543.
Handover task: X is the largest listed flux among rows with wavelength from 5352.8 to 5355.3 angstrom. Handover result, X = 10.1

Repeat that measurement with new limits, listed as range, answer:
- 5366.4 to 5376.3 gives 9.543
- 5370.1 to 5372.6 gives 8.796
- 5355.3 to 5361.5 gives 9.87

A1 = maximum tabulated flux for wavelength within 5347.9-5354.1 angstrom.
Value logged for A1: 9.819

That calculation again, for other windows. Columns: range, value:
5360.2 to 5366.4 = 9.665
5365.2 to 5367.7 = 9.61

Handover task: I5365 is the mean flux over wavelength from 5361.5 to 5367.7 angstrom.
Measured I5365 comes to 9.33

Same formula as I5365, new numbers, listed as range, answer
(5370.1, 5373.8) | 8.93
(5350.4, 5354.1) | 9.35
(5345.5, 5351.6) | 9.29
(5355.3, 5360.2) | 9.59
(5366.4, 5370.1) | 8.8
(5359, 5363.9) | 9.56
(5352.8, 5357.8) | 9.75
